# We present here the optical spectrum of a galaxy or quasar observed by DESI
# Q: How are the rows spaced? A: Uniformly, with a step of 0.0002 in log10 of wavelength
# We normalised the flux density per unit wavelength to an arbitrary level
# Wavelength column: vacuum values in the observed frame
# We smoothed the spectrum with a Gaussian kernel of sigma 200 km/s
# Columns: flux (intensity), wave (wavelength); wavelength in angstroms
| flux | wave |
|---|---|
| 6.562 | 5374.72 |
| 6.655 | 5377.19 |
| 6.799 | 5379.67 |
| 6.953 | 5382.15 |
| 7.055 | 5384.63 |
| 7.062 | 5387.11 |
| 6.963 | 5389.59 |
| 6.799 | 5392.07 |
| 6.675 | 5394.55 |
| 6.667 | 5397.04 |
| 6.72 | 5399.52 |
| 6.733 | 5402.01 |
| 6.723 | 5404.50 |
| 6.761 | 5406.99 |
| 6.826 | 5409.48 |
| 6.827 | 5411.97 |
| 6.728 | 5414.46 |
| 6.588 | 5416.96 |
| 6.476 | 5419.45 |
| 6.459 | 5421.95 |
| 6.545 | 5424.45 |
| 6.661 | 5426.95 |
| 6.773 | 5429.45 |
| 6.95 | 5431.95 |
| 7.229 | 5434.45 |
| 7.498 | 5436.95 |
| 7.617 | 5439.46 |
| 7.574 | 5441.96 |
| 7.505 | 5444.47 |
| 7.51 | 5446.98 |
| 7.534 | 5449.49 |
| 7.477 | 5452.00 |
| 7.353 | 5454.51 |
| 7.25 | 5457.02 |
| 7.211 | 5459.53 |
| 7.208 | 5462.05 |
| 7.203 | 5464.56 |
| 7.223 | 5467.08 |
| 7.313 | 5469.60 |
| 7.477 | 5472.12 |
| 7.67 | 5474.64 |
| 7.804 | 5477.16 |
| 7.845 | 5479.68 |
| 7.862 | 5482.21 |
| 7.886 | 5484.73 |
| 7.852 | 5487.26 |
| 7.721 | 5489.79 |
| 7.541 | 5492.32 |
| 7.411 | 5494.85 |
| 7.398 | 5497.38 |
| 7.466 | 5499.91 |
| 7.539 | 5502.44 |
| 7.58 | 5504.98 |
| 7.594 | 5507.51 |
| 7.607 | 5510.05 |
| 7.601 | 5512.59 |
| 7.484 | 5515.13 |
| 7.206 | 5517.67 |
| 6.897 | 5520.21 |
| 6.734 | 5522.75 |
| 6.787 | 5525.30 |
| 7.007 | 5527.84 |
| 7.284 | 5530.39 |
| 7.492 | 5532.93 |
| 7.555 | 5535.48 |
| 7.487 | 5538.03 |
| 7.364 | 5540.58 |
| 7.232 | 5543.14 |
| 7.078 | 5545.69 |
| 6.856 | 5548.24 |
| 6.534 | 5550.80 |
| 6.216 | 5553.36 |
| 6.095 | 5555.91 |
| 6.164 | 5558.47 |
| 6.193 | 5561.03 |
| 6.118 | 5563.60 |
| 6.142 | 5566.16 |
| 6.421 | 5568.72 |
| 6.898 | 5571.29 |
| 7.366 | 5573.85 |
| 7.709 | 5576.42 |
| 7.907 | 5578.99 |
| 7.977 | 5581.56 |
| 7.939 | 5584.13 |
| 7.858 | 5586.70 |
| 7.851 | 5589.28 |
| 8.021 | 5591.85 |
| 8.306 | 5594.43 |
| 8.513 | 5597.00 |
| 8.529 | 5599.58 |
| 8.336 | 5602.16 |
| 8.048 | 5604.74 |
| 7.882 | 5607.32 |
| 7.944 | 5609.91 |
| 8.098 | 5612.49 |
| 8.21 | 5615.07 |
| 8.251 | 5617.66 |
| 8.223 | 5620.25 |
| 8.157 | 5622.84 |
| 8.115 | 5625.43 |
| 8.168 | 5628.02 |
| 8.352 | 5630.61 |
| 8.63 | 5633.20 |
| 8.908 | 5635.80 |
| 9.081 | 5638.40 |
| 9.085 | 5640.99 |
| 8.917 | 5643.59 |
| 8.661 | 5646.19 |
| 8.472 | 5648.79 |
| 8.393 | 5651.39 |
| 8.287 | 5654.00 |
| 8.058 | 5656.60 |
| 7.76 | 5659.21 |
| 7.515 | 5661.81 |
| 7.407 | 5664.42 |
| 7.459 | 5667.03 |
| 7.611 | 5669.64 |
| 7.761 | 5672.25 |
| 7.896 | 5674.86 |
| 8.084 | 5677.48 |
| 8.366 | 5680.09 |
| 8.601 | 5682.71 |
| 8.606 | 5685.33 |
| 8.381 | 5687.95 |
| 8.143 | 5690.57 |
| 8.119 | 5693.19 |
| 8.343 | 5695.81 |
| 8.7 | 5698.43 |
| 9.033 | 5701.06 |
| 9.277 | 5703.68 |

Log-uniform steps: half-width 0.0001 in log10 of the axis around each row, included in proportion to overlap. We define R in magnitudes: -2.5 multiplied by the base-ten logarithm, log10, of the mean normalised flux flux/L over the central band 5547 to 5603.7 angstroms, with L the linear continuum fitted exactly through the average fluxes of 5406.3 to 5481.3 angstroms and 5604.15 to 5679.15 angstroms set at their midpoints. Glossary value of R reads 0.08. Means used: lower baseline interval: 7.18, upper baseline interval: 8.19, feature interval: 7.28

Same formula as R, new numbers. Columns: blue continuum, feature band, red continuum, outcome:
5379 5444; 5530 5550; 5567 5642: 0.06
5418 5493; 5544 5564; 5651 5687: 0.19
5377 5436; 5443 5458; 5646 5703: -0.07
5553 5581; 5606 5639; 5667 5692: -0.12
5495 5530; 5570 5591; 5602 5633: 0.02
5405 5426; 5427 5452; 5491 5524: -0.07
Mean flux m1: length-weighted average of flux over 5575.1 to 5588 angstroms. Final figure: 7.87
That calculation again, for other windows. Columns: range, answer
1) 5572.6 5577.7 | 7.53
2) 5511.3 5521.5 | 7.3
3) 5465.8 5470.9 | 7.26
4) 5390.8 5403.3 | 6.72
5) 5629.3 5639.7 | 8.75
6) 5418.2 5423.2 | 6.47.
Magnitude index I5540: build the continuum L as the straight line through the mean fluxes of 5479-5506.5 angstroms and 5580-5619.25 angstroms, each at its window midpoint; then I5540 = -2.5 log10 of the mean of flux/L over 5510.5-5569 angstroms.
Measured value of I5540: 0.14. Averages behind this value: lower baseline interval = 7.64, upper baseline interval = 8.12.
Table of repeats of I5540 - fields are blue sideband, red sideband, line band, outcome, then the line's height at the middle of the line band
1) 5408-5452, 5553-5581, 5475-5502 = -0.117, 6.89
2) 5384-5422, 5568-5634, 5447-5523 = -0.030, 7.27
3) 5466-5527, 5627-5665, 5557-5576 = 0.209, 7.91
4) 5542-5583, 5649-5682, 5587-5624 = -0.125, 7.27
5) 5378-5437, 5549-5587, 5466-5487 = -0.123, 6.83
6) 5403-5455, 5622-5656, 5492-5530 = 0.044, 7.62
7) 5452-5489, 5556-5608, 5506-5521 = 0.012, 7.5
